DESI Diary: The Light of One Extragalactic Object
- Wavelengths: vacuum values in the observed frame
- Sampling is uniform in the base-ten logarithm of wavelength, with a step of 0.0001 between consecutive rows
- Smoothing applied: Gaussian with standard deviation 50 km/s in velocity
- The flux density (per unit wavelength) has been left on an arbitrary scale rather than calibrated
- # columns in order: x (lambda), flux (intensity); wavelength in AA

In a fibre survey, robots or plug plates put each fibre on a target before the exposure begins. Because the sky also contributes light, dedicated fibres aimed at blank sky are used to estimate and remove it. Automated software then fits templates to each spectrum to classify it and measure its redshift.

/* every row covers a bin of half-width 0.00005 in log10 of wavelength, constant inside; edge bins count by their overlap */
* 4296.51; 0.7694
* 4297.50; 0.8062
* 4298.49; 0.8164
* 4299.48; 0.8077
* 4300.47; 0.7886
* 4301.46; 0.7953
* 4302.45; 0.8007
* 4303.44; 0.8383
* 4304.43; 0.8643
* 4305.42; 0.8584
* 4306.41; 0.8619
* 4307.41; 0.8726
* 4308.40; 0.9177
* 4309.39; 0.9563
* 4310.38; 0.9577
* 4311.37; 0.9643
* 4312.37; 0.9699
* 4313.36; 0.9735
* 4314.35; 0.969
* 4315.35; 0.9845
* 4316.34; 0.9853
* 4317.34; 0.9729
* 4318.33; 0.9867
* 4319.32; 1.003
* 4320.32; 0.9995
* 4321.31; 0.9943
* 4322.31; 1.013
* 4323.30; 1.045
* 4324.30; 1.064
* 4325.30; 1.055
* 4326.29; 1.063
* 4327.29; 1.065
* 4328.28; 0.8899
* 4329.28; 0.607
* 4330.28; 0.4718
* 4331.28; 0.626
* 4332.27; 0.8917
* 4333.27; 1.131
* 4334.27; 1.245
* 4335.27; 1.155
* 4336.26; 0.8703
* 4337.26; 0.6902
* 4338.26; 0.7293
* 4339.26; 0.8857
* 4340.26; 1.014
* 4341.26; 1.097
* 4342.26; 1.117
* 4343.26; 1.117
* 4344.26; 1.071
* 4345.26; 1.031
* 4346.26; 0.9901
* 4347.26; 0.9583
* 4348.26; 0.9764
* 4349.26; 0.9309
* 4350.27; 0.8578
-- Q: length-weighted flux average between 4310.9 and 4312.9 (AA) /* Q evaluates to 0.965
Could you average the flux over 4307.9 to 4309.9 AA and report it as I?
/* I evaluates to 0.94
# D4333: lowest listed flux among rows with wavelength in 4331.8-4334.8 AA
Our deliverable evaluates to 0.8917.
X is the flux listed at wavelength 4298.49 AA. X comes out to 0.8164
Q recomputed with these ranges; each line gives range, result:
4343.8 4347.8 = 1.01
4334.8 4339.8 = 0.866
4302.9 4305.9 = 0.854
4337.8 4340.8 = 0.881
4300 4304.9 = 0.818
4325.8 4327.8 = 1.06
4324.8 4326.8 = 1.06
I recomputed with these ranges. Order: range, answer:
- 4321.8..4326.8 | 1.05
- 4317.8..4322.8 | 1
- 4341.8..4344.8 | 1.1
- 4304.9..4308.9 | 0.877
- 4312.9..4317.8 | 0.976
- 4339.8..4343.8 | 1.09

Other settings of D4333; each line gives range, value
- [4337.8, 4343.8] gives 0.7293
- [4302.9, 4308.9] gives 0.8383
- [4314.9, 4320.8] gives 0.9729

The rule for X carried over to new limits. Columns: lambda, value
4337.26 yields 0.6902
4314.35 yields 0.969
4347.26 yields 0.9583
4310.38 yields 0.9577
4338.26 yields 0.7293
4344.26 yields 1.071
